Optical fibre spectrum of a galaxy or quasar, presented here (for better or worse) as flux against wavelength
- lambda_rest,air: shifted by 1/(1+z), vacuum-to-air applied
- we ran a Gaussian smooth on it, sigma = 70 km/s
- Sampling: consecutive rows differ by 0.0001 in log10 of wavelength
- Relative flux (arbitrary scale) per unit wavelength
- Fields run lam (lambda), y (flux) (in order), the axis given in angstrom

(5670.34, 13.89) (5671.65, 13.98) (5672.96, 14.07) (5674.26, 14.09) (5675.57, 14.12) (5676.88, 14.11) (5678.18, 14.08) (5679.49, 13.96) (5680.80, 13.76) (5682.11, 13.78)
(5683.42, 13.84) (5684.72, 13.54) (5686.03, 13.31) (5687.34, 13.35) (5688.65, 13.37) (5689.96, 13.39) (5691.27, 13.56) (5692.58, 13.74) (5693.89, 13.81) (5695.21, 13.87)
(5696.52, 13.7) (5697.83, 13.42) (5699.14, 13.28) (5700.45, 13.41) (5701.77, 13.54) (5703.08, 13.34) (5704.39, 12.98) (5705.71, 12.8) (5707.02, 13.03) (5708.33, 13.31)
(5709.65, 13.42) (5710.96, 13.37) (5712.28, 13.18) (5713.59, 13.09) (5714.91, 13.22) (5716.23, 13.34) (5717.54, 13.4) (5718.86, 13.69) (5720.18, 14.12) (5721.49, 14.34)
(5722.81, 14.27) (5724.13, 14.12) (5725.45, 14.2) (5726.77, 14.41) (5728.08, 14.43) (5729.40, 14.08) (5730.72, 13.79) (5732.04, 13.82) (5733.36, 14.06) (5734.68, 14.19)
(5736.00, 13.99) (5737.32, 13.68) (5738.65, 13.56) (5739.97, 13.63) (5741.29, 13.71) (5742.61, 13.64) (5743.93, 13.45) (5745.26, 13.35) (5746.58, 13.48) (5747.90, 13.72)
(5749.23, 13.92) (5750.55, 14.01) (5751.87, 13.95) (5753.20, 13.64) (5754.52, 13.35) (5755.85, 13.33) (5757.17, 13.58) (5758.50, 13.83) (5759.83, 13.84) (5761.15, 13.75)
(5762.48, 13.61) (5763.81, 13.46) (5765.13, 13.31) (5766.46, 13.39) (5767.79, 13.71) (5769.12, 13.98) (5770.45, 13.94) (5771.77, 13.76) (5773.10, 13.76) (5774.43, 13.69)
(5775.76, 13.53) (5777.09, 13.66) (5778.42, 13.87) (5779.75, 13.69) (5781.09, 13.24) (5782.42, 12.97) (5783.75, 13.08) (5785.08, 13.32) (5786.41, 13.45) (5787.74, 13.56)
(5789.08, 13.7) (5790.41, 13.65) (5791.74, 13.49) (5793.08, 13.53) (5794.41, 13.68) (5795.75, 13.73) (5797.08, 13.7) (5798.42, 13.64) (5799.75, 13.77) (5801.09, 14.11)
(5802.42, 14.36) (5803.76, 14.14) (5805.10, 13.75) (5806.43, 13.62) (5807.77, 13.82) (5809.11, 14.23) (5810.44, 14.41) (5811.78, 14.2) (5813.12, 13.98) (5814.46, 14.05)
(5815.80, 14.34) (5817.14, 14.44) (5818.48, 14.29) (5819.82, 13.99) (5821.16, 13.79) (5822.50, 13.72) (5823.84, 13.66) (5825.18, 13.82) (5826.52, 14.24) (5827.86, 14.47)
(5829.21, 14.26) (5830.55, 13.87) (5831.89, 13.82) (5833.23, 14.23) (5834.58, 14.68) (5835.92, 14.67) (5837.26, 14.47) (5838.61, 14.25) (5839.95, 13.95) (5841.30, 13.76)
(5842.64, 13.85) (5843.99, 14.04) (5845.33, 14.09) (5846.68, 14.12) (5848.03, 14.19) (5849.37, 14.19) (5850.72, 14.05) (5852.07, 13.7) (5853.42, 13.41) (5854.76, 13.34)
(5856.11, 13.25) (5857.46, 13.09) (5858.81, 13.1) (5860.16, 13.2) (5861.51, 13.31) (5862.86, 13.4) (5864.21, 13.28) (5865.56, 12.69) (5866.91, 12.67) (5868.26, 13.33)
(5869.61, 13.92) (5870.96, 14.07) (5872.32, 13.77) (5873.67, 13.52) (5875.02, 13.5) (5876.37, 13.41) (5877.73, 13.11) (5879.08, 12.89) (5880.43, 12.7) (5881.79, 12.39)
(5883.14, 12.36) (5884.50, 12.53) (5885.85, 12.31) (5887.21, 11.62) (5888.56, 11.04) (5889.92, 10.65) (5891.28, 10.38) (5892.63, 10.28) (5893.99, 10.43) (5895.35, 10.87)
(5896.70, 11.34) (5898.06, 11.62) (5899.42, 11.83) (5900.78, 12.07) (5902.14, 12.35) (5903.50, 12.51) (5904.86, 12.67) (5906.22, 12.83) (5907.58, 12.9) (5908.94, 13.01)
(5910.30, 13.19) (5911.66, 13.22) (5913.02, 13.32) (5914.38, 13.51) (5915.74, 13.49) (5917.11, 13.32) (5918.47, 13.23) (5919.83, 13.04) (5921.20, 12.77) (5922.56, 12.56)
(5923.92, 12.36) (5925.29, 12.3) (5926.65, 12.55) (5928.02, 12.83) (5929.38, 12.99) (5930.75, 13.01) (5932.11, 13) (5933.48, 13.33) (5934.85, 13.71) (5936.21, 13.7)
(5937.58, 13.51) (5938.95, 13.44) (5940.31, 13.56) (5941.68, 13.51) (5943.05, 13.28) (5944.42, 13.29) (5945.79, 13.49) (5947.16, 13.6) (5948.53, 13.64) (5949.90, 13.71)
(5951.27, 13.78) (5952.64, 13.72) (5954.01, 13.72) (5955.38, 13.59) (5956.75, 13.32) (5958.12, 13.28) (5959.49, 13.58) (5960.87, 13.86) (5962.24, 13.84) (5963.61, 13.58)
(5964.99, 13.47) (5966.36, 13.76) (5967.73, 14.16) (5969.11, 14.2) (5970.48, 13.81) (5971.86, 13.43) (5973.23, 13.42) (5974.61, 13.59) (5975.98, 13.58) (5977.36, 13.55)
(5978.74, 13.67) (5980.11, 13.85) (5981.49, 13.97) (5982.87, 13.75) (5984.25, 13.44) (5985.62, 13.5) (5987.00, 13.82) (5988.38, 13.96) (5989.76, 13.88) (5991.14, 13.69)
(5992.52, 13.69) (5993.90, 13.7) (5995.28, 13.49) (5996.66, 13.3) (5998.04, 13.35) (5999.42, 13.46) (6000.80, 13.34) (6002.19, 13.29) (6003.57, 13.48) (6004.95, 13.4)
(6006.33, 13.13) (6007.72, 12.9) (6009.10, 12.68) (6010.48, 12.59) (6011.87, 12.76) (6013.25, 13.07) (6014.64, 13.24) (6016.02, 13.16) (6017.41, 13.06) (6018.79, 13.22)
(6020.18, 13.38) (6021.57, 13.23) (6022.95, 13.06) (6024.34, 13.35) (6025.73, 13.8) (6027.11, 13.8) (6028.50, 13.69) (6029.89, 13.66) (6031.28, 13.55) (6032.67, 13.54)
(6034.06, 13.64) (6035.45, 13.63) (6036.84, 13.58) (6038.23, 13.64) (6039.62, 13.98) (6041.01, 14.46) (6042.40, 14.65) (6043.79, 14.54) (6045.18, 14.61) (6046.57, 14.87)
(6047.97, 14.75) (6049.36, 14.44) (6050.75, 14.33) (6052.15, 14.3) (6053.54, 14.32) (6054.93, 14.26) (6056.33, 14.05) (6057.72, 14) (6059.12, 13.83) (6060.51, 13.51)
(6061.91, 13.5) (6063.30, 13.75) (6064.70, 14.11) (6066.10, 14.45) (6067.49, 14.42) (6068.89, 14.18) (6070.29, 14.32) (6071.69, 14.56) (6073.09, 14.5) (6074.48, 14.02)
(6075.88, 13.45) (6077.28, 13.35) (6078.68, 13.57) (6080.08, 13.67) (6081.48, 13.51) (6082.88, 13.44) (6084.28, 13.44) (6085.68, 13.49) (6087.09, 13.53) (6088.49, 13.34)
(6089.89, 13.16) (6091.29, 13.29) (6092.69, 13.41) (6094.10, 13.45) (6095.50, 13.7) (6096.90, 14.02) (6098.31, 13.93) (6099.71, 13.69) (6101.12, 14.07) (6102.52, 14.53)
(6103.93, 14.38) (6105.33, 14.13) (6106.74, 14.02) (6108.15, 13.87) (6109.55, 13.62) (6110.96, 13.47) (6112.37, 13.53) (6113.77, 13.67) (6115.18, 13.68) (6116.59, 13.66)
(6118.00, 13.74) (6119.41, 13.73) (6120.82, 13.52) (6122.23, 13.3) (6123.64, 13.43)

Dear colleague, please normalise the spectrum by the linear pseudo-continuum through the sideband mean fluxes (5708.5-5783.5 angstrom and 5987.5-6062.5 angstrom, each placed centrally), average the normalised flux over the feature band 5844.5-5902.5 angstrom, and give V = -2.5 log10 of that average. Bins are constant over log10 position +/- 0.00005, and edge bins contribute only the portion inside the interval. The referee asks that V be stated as 0.08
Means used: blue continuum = 13.7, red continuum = 13.7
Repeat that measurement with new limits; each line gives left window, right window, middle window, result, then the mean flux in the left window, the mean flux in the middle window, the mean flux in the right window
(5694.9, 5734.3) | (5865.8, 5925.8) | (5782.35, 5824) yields -0.06 mag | 13.6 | 13.8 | 12.5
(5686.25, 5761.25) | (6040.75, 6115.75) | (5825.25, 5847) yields -0.03 mag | 13.6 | 14.2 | 13.9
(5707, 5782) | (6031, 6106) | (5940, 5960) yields 0.03 mag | 13.7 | 13.5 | 13.9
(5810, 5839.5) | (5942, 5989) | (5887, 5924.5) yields 0.14 mag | 14.2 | 12.2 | 13.7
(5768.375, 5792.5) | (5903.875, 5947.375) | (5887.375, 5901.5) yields 0.19 mag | 13.6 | 11.1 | 13.1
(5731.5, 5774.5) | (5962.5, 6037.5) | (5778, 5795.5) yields 0.02 mag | 13.7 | 13.5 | 13.5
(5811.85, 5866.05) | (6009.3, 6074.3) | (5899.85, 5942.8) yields 0.07 mag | 13.9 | 13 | 13.8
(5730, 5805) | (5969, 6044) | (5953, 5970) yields -0.01 mag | 13.7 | 13.7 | 13.5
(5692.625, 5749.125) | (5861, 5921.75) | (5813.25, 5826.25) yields -0.08 mag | 13.7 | 14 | 12.6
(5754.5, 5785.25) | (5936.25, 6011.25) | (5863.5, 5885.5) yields 0.04 mag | 13.6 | 13.1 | 13.5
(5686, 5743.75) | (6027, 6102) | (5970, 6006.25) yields 0.02 mag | 13.6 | 13.6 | 13.9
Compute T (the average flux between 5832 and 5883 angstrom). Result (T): 13.6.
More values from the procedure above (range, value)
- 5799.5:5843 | 14.1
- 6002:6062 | 13.7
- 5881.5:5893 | 11.5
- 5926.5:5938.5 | 13.2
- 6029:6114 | 13.9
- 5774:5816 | 13.7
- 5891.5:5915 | 12.2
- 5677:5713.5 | 13.5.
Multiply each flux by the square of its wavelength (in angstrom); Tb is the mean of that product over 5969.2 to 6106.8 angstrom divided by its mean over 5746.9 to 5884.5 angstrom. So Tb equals 1.08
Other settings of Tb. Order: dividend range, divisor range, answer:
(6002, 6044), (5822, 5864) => 1.03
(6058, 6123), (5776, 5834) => 1.09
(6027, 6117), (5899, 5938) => 1.13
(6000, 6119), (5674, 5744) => 1.13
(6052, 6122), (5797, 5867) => 1.08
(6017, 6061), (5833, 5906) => 1.14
